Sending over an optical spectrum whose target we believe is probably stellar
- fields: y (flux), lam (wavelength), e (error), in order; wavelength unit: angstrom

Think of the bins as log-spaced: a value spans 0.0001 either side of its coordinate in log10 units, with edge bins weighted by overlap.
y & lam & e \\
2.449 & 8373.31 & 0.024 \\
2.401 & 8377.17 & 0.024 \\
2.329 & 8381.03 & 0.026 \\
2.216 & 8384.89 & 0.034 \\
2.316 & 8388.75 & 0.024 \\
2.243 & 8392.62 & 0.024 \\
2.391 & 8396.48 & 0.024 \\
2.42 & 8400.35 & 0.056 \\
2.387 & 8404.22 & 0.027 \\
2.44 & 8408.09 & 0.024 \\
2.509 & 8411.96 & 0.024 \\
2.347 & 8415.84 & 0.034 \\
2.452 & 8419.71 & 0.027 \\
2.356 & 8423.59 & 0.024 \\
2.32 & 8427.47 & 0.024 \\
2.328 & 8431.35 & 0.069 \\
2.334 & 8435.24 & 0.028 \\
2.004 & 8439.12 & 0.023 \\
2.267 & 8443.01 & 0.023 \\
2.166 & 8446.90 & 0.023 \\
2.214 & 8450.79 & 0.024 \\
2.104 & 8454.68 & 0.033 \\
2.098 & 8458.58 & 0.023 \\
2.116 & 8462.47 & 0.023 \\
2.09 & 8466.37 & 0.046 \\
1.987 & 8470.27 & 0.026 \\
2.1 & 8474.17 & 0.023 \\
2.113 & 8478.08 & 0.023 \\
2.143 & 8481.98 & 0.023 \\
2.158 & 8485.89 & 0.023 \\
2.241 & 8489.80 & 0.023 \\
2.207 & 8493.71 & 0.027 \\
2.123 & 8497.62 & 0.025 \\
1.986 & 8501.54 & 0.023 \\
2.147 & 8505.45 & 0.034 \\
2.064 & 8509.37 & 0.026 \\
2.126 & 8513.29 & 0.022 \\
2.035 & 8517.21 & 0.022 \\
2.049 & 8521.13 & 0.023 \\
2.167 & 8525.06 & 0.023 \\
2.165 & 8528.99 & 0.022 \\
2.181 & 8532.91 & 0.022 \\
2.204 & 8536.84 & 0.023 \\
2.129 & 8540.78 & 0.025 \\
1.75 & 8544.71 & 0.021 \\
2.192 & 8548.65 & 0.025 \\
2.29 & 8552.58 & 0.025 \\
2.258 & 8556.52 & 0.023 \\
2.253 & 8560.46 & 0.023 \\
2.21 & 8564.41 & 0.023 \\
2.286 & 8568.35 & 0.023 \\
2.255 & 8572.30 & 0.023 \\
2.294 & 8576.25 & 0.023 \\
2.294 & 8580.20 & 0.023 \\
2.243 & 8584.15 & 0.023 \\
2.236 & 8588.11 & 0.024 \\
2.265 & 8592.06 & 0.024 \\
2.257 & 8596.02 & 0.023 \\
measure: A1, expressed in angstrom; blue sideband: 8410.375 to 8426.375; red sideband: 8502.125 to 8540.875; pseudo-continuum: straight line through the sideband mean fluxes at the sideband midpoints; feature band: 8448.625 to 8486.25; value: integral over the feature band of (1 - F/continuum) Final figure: 2.67 angstrom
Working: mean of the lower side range 2.41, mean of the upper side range 2.12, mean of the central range 2.11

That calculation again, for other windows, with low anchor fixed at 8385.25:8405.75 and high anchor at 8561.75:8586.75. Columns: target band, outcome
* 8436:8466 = 2.23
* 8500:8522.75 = 2.18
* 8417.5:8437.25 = -0.26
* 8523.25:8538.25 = 0.67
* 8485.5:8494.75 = 0.36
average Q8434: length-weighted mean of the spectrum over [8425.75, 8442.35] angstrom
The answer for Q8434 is 2.25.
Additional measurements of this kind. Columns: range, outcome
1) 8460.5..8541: 2.12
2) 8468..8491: 2.12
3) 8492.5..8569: 2.14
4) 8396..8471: 2.27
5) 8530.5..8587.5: 2.2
